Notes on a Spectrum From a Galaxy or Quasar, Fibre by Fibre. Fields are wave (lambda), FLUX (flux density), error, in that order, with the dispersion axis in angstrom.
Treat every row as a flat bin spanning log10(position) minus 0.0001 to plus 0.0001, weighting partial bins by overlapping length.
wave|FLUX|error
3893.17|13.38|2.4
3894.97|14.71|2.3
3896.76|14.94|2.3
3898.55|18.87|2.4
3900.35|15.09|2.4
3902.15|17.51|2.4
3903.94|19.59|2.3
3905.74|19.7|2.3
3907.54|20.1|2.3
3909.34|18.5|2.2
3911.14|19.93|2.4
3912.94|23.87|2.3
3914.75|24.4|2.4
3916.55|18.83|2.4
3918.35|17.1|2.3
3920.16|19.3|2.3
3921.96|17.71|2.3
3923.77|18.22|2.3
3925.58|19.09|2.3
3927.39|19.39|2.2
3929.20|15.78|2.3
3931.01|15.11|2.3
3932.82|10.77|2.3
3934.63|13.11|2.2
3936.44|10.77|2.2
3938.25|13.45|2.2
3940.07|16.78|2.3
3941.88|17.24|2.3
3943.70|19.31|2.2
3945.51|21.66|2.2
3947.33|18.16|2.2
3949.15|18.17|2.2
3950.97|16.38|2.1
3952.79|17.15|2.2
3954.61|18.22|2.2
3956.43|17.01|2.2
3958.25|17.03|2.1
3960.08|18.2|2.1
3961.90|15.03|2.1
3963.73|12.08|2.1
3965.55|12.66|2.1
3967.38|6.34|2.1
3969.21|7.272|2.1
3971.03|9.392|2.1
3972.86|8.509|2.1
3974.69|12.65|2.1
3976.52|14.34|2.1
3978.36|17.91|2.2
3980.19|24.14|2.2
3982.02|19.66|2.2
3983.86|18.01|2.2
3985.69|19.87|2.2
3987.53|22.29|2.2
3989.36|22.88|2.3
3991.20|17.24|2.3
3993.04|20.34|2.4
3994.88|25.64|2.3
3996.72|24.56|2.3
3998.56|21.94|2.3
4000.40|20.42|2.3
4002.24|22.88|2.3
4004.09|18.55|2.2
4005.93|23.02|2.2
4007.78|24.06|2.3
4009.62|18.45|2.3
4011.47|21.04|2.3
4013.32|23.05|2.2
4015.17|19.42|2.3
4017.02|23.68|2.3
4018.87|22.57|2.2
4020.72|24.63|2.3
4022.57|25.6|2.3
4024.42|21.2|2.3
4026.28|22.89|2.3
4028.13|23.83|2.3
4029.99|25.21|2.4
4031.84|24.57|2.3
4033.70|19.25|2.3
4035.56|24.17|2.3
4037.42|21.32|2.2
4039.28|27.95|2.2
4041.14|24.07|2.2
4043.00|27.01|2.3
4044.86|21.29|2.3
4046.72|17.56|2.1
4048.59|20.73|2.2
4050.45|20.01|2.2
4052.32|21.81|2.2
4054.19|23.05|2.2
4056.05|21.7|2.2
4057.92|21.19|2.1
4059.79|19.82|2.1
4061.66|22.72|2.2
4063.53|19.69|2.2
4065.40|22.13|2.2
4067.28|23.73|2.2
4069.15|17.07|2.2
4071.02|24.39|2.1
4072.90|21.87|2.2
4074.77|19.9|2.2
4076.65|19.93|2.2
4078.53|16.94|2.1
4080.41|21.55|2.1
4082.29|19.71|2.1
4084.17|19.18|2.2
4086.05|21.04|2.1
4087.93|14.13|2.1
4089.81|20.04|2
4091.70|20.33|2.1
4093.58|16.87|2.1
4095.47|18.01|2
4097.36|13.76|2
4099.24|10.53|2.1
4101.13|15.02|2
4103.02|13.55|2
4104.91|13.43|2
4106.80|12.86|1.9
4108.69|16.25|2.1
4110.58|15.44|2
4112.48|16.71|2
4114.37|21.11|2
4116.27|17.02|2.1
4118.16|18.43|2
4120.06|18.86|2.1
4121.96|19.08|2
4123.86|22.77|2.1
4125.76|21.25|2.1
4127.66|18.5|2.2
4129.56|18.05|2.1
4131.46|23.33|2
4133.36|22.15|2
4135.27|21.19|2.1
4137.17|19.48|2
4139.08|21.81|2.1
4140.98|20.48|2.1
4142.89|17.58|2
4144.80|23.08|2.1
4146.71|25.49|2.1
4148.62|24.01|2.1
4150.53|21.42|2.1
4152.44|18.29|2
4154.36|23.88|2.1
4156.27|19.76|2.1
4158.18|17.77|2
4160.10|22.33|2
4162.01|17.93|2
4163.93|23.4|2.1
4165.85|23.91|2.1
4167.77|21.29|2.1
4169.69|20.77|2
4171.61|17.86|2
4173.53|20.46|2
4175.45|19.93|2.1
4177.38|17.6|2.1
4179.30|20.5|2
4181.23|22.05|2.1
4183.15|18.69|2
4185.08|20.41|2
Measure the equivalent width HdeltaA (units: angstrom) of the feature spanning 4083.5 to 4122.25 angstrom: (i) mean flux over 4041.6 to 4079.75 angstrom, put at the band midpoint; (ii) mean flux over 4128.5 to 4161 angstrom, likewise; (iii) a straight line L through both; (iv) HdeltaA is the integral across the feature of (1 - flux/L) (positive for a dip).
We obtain 8.2 angstrom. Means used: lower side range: 21.2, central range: 16.7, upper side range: 21.2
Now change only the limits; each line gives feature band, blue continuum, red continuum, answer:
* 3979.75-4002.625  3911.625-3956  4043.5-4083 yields -2.9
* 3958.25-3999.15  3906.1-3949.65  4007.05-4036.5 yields 7.5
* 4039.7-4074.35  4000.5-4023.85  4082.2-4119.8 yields -4.2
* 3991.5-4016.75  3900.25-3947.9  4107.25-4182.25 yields -4.1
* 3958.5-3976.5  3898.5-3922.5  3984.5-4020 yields 7.9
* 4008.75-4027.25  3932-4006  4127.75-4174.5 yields -4.2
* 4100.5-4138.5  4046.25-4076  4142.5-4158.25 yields 5.6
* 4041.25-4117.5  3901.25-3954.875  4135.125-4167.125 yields 4.2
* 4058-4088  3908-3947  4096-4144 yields -4.3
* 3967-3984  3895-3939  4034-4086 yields 4.7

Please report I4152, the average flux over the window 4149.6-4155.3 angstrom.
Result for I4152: 21.2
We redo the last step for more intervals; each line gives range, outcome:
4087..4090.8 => 17.1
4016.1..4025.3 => 23.6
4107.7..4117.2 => 17.3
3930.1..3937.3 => 12.5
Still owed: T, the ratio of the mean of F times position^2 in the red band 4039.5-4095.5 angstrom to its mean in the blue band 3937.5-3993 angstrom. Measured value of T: 1.33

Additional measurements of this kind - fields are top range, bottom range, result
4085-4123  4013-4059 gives 0.76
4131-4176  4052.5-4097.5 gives 1.09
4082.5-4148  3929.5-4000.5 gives 1.19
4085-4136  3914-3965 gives 1.14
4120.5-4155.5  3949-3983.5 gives 1.55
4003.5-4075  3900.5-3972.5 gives 1.41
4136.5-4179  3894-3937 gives 1.33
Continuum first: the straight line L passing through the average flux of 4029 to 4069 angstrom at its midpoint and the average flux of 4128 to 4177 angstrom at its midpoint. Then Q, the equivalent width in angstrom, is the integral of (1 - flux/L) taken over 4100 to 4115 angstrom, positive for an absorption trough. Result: 4.3 angstrom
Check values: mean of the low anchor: 22.2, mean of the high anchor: 21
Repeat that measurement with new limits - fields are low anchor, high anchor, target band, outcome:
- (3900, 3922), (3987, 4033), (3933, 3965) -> 6.75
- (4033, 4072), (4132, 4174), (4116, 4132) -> 1.23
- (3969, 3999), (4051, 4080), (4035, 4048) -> -1.95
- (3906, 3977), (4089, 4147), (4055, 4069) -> -2.89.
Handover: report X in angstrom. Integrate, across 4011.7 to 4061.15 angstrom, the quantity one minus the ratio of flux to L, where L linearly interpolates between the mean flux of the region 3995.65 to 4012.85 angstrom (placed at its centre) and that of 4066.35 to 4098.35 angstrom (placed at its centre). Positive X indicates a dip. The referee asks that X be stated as -4.40 angstrom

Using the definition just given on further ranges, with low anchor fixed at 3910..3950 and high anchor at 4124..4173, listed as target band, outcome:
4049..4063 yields -1.3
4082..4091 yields 0.6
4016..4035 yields -4.2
